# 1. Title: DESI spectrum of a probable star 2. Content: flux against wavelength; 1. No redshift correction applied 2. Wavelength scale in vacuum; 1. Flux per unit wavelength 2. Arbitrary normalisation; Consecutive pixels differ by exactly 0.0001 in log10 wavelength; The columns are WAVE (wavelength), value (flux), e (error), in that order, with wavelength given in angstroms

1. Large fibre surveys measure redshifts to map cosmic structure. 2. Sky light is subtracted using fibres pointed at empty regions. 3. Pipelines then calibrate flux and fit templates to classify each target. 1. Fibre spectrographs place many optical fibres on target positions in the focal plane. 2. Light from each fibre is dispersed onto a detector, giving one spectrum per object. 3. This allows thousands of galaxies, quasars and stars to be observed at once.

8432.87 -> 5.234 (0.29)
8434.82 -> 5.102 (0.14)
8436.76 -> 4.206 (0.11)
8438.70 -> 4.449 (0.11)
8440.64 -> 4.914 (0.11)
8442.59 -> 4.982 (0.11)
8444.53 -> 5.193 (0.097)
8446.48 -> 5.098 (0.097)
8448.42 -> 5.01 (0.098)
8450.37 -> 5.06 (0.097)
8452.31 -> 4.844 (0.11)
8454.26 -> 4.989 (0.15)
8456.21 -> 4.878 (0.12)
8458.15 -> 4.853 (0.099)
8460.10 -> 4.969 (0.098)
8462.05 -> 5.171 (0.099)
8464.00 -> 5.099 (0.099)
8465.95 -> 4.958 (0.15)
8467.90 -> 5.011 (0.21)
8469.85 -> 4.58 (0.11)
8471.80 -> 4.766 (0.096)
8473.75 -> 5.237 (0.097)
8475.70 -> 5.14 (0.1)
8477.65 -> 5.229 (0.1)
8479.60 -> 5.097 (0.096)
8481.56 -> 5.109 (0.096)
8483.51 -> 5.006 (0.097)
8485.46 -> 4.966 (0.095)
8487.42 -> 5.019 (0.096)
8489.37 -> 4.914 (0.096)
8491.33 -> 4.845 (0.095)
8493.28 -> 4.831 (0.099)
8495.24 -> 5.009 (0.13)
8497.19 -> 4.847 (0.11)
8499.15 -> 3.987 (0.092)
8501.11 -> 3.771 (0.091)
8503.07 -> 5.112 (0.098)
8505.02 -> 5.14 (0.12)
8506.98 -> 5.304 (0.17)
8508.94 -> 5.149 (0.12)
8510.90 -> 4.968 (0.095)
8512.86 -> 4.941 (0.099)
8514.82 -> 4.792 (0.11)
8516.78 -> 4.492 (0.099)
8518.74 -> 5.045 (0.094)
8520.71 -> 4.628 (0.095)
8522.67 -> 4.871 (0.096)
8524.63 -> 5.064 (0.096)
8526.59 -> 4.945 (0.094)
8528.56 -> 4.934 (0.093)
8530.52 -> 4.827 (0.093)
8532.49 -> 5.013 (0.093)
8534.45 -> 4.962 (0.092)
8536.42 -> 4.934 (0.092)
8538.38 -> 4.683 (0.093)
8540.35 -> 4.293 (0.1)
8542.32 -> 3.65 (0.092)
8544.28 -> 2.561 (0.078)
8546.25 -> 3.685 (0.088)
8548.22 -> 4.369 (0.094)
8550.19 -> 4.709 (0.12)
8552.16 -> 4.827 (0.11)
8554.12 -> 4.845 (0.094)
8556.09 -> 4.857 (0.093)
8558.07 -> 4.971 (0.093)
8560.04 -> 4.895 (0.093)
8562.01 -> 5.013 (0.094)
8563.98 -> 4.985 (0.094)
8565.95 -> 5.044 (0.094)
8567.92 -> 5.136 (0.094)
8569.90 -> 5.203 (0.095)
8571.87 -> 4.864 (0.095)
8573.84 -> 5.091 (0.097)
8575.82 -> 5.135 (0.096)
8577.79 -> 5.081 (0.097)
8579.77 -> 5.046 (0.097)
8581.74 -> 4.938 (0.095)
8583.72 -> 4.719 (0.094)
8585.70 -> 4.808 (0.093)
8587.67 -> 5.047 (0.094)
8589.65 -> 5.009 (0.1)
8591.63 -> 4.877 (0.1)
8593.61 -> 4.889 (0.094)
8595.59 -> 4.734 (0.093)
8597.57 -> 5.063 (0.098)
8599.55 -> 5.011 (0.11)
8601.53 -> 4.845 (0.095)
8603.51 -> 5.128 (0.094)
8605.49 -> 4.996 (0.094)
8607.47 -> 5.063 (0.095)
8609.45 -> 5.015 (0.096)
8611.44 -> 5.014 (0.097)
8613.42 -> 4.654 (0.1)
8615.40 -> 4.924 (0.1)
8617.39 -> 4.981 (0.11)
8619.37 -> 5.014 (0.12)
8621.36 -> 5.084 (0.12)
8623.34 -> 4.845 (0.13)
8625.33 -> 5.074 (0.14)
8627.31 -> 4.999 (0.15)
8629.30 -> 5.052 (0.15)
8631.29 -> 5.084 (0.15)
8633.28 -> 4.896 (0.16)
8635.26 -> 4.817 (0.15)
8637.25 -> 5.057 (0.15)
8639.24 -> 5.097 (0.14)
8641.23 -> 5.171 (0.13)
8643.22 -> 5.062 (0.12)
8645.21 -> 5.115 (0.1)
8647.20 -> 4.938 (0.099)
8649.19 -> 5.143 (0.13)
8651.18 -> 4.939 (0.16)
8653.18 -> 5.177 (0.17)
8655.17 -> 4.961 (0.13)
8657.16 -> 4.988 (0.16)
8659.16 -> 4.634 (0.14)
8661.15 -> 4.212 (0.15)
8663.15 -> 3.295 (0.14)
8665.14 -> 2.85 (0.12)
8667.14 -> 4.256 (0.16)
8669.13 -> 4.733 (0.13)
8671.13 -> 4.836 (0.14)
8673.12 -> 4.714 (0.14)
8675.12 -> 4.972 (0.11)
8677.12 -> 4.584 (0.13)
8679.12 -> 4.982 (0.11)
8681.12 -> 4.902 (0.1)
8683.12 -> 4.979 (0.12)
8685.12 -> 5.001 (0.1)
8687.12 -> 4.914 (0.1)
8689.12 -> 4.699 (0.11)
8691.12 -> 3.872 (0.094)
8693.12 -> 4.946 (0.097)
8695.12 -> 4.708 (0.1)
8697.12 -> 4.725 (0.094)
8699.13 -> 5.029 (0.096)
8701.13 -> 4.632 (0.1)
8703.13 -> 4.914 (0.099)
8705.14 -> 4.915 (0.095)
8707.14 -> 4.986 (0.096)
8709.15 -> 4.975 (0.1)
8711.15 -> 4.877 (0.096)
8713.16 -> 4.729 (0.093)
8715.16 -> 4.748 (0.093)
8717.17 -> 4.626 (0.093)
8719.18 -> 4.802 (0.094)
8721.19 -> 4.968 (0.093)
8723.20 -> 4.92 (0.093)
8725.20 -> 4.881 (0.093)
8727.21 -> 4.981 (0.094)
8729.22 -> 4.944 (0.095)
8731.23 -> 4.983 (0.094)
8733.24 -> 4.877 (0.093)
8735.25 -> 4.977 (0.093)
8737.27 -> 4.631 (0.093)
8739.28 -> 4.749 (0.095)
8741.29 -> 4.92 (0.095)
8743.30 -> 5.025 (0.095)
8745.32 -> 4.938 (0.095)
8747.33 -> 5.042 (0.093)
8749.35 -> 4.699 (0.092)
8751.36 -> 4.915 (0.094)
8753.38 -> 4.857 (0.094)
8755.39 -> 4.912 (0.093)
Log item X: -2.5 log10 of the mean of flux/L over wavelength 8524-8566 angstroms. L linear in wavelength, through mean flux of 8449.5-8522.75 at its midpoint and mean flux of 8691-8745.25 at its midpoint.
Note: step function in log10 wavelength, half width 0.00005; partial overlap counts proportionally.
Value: 0.06 mag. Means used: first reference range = 4.91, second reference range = 4.85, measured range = 4.63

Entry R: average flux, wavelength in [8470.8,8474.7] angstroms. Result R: 5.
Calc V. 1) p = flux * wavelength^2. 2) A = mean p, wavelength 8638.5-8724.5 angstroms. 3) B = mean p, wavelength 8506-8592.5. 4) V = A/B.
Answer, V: 1.02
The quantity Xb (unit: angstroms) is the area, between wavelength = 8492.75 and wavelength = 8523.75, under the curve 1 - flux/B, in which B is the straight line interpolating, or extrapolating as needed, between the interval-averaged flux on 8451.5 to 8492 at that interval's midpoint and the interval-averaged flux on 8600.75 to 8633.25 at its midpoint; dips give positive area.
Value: 1.1 angstroms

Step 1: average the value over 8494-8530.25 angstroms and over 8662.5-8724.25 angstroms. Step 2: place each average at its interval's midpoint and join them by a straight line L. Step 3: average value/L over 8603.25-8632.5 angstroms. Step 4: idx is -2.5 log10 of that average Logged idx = -0.054 mag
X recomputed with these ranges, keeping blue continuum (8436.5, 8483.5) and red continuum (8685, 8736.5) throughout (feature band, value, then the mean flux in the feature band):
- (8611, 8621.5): -0.01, 4.93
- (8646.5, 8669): 0.08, 4.49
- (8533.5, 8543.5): 0.11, 4.46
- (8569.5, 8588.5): -0.02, 4.99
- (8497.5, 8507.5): 0.07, 4.65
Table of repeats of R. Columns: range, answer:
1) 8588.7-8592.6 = 4.94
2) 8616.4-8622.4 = 5.03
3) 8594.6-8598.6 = 4.9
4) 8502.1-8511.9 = 5.14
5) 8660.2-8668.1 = 3.64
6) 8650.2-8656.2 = 5.02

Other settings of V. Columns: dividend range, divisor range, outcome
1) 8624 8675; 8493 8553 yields 1.06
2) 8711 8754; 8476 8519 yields 1.05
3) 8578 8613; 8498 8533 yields 1.04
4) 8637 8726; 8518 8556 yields 1.08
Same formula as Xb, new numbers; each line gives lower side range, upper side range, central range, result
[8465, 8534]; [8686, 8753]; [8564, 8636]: -1.6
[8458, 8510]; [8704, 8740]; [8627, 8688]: 1.3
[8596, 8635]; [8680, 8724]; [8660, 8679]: 2.2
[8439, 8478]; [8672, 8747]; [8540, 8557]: 2.6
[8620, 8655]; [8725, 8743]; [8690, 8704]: 0.7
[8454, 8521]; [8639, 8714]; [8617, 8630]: -0.6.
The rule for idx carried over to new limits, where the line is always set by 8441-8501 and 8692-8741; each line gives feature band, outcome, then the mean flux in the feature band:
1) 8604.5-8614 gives -0.02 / 4.96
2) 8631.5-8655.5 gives -0.03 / 5.04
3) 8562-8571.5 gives -0.04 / 5.07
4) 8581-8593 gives 0.00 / 4.9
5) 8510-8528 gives 0.01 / 4.86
